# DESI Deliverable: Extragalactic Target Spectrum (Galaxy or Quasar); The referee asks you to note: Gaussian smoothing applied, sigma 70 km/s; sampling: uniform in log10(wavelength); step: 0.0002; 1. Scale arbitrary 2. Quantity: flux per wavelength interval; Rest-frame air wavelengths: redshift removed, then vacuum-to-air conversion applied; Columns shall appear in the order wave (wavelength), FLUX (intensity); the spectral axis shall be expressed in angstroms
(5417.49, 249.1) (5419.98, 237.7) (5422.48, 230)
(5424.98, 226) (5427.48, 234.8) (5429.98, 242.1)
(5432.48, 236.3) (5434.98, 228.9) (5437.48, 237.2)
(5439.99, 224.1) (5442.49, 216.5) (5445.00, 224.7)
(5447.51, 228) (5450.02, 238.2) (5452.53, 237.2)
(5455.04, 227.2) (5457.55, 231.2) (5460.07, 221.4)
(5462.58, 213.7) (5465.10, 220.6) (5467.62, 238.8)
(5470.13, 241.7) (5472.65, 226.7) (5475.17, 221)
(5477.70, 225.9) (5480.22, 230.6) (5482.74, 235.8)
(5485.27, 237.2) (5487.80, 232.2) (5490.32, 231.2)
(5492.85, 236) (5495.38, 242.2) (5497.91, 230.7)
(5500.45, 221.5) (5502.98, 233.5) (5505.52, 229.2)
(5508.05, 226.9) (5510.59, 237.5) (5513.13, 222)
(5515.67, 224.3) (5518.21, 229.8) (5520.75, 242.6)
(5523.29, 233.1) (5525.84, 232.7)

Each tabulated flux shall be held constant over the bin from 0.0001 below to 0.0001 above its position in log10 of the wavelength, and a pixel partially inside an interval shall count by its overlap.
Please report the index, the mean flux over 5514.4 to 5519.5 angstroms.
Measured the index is 227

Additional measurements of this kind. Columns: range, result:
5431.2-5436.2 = 233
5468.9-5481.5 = 229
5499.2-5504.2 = 228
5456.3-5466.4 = 222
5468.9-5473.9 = 234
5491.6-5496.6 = 239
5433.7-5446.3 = 226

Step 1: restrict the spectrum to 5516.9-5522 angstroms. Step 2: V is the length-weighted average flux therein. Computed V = 236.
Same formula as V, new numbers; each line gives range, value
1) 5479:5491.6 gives 233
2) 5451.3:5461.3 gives 229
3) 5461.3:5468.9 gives 225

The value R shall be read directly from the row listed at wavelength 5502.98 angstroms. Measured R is 233.5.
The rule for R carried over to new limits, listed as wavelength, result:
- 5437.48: 237.2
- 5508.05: 226.9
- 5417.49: 249.1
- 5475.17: 221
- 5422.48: 230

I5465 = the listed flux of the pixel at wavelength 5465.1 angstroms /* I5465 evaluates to 220.6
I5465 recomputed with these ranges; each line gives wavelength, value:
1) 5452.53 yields 237.2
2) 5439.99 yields 224.1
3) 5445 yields 224.7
